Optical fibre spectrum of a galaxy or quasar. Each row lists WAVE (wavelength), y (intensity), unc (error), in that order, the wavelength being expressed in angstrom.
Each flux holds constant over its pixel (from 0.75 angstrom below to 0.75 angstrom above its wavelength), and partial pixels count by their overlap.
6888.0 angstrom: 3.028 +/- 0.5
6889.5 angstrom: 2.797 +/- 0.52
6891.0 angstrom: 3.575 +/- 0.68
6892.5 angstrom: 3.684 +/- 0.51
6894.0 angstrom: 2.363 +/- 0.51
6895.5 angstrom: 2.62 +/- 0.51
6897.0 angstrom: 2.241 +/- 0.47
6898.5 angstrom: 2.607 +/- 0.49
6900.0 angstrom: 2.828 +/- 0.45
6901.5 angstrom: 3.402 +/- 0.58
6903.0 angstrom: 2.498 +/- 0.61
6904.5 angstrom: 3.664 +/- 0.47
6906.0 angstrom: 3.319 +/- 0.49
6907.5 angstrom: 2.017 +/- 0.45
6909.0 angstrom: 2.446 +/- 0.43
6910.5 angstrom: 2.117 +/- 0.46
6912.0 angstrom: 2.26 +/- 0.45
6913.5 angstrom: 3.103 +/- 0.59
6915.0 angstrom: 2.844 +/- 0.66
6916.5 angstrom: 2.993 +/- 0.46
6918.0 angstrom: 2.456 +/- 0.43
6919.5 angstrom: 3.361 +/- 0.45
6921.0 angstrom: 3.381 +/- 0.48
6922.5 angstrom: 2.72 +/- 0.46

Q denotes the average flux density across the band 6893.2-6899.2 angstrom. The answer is 2.47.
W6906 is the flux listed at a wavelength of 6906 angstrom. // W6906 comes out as 3.319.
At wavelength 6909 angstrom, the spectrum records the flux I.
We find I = 2.446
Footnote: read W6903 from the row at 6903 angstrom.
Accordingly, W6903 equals 2.498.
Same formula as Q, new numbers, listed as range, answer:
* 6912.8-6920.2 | 2.95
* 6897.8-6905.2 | 3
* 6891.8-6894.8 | 3.01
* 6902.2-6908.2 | 2.89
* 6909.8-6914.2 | 2.49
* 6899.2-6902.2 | 3.1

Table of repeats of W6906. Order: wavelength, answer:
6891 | 3.575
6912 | 2.26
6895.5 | 2.62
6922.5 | 2.72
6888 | 3.028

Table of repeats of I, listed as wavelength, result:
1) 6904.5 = 3.664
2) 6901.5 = 3.402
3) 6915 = 2.844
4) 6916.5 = 2.993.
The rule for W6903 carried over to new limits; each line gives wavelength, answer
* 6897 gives 2.241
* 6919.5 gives 3.361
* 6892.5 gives 3.684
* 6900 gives 2.828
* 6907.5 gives 2.017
